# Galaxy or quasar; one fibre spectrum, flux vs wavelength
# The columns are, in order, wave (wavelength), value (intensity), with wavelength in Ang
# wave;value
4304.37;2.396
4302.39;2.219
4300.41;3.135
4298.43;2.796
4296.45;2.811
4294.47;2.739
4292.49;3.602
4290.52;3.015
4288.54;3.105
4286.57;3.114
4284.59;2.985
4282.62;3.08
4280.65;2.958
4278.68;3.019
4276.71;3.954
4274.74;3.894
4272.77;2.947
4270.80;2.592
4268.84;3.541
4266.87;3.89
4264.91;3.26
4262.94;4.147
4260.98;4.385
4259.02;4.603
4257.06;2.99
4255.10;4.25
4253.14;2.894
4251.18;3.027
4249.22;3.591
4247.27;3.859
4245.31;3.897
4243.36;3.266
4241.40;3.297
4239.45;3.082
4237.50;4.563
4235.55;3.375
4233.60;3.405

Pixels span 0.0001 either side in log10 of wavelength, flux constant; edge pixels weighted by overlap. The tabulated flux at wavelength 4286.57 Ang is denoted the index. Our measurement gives 3.114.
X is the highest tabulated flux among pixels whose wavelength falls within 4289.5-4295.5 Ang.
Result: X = 3.602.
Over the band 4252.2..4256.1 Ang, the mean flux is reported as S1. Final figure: 3.58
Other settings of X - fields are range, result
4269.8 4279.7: 3.954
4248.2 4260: 4.603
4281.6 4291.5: 3.114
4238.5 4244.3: 3.297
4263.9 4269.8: 3.89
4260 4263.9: 4.385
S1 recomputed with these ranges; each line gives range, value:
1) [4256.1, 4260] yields 3.8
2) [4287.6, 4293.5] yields 3.24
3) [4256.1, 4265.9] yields 3.88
